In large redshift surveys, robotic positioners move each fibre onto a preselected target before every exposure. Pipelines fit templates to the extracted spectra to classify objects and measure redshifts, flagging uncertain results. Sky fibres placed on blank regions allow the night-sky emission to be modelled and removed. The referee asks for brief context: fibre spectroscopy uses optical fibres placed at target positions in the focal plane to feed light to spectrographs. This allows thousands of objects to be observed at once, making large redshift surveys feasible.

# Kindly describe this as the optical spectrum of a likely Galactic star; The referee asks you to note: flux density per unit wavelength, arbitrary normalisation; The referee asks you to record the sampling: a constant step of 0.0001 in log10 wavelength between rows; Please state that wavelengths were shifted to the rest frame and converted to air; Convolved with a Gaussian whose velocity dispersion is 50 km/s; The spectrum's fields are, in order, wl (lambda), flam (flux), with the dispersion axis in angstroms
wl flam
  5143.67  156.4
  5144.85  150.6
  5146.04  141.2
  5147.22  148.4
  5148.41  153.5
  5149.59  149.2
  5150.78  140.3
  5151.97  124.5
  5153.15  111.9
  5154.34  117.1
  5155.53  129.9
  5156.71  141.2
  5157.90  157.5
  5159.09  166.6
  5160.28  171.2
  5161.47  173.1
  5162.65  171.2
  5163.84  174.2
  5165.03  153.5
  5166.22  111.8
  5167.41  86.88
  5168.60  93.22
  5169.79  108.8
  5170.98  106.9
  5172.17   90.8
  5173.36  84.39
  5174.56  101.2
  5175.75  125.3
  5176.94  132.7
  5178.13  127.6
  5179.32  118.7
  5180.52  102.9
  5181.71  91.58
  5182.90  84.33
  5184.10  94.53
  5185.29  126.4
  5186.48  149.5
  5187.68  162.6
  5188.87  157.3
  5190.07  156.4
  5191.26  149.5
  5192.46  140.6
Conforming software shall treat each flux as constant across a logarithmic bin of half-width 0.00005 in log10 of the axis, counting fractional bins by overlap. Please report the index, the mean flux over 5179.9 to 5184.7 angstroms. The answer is 93.4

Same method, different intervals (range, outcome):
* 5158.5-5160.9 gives 169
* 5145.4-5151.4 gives 146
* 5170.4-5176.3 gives 101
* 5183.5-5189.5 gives 138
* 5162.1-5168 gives 139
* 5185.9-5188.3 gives 156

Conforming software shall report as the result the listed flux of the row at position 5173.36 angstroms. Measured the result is 84.39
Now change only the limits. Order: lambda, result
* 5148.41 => 153.5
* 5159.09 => 166.6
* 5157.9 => 157.5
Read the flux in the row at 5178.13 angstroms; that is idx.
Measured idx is 127.6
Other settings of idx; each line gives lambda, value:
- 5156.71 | 141.2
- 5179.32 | 118.7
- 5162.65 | 171.2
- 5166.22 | 111.8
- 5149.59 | 149.2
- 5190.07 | 156.4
